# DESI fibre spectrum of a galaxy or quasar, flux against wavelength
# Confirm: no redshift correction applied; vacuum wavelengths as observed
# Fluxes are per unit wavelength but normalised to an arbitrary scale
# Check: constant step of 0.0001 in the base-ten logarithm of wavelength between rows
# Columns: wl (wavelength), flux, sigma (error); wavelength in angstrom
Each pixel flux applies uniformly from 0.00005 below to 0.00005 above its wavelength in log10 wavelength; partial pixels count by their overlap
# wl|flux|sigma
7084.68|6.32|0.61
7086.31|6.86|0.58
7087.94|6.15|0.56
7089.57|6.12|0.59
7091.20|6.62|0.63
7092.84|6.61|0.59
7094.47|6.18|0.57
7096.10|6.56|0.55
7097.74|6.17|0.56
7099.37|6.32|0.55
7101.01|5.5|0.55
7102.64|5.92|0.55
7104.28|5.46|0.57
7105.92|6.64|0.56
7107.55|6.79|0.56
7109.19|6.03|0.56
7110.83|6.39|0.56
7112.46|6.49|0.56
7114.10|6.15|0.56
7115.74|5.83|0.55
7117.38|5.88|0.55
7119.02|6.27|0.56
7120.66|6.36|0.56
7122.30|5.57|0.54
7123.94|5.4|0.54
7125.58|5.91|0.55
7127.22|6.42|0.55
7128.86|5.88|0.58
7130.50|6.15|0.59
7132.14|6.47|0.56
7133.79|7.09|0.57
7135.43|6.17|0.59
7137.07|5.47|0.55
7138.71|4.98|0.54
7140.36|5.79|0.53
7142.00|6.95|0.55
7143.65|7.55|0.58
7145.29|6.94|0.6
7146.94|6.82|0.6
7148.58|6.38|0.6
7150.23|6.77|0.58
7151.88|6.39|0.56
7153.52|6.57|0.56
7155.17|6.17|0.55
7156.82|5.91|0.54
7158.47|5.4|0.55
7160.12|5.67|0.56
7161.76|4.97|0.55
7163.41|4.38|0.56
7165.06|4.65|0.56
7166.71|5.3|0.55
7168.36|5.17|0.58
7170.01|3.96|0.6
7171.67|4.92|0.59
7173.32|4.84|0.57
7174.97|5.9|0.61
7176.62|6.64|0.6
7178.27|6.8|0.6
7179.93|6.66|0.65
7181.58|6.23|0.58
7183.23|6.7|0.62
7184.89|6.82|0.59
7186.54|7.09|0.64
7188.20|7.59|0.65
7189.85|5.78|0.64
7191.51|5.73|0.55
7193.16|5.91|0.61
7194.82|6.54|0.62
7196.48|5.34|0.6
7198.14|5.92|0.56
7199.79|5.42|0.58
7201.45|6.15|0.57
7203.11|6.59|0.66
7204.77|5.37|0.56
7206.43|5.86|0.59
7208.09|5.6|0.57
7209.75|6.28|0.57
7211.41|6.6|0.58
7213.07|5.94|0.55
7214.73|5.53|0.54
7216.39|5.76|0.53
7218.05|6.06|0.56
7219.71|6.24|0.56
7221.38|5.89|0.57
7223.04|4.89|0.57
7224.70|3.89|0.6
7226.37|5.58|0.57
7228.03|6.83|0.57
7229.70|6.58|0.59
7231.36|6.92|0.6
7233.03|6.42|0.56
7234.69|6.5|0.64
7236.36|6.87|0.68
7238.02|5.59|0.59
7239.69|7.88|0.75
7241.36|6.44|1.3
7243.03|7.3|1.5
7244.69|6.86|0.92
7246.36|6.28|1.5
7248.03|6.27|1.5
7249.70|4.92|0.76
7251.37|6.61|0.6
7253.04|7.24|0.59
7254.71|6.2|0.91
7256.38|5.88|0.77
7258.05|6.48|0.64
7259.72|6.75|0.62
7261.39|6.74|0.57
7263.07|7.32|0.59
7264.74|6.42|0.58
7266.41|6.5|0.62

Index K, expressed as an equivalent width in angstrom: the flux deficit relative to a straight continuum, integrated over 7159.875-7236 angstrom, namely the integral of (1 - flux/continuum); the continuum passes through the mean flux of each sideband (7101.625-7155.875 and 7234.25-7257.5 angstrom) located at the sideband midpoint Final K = 6.0 angstrom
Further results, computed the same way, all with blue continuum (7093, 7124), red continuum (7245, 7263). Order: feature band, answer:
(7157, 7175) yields 3.54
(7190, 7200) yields 0.72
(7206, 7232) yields 1.78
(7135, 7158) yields -0.51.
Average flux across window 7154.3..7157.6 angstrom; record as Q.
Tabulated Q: 6.04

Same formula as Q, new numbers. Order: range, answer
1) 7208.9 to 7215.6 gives 6.09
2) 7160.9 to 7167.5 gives 4.83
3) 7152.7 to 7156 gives 6.37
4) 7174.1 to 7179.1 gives 6.44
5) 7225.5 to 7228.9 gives 6.17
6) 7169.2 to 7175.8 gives 4.91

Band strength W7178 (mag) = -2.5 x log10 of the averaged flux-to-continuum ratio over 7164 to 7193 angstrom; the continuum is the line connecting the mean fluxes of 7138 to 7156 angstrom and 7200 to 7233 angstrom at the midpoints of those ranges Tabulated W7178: 0.06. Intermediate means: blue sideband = 6.49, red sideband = 5.93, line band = 5.92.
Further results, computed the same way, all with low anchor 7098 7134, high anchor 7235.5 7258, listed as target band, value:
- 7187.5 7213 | 0.06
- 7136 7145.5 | -0.01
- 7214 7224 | 0.13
